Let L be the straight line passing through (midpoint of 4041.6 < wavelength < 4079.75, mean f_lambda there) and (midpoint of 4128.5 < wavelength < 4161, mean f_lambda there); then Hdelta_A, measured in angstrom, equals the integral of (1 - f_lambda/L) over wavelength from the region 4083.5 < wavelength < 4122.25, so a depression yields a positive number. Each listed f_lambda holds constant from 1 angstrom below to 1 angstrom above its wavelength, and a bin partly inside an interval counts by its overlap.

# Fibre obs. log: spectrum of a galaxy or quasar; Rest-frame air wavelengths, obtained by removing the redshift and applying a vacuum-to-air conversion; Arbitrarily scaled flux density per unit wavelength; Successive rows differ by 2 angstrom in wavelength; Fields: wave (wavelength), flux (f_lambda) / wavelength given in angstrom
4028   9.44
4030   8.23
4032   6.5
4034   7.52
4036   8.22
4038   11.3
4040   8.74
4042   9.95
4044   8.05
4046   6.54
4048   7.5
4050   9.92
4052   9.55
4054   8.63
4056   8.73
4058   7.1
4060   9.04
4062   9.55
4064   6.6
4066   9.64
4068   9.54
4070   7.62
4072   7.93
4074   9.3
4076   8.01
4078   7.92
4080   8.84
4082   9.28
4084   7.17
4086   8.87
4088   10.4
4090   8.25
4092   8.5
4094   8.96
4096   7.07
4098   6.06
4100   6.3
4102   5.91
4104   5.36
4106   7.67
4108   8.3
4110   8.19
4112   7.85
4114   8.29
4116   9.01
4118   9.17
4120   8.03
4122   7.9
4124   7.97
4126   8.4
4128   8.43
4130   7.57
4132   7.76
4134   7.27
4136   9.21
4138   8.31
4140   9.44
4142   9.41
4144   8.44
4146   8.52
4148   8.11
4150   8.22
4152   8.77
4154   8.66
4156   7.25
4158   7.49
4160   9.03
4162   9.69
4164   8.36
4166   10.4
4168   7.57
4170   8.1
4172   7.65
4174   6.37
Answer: 2.5 angstrom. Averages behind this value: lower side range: 8.46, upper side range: 8.34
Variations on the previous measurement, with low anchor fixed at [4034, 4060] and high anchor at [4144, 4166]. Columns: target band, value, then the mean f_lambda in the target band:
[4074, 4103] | 2.0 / 8.01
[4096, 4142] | 3.8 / 7.85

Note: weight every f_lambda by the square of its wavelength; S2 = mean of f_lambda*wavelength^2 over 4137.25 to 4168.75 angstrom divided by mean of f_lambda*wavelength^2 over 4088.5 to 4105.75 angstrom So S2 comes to 1.2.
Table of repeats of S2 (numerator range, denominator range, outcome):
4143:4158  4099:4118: 1.12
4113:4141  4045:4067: 1.02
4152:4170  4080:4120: 1.11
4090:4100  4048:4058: 0.88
